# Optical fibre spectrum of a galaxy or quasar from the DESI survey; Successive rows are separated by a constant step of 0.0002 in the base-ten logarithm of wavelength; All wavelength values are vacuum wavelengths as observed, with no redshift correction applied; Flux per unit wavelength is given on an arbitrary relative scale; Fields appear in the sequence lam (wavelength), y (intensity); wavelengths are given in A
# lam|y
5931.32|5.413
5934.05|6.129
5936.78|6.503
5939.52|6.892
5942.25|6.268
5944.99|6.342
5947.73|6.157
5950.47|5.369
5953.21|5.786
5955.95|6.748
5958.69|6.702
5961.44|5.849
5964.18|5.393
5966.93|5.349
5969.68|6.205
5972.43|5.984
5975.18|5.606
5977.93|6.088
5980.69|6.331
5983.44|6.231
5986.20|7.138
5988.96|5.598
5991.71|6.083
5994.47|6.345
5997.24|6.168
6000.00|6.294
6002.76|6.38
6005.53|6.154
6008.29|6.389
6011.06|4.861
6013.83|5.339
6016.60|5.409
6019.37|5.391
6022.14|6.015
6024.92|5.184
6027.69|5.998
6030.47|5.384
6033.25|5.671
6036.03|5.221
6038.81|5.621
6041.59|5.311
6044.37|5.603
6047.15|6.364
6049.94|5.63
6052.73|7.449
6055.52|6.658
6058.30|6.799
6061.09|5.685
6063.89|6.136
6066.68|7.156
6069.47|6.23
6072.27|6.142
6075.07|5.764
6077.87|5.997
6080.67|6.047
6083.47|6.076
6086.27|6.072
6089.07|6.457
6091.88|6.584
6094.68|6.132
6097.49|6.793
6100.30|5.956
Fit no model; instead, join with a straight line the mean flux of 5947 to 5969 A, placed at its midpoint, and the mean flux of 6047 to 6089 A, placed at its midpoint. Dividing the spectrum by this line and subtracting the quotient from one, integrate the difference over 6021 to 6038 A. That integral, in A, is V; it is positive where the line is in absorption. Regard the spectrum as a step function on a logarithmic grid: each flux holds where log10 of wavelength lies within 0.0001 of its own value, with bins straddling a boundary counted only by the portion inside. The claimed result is 1.61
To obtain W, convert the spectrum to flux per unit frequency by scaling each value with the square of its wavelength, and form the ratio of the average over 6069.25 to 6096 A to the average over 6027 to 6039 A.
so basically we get 1.13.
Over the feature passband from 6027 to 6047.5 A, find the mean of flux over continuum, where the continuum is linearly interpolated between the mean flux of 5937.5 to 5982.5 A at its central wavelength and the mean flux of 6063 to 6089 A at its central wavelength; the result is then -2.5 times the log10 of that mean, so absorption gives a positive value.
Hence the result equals 0.10 mag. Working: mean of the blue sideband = 6.07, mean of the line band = 5.6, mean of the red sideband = 6.2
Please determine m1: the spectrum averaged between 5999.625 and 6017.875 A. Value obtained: 5.81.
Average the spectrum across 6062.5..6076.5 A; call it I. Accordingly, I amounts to 6.28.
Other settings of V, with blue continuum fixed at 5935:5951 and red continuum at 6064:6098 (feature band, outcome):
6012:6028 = 1.97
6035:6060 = 0.78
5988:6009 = 0.35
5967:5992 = 0.75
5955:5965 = 0.16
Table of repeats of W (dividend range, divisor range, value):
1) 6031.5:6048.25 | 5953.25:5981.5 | 0.96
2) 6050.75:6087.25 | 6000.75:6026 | 1.13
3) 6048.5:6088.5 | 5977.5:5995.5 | 1.03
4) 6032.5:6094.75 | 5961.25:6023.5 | 1.06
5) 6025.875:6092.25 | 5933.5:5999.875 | 1.02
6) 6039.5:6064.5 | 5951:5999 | 1.04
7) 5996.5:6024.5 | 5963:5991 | 0.98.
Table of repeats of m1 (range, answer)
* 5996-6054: 5.8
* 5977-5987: 6.42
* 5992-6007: 6.25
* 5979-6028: 5.96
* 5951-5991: 6.06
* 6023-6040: 5.53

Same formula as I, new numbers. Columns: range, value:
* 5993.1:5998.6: 6.25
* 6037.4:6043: 5.47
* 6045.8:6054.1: 6.47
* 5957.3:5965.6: 5.98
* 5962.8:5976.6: 5.71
